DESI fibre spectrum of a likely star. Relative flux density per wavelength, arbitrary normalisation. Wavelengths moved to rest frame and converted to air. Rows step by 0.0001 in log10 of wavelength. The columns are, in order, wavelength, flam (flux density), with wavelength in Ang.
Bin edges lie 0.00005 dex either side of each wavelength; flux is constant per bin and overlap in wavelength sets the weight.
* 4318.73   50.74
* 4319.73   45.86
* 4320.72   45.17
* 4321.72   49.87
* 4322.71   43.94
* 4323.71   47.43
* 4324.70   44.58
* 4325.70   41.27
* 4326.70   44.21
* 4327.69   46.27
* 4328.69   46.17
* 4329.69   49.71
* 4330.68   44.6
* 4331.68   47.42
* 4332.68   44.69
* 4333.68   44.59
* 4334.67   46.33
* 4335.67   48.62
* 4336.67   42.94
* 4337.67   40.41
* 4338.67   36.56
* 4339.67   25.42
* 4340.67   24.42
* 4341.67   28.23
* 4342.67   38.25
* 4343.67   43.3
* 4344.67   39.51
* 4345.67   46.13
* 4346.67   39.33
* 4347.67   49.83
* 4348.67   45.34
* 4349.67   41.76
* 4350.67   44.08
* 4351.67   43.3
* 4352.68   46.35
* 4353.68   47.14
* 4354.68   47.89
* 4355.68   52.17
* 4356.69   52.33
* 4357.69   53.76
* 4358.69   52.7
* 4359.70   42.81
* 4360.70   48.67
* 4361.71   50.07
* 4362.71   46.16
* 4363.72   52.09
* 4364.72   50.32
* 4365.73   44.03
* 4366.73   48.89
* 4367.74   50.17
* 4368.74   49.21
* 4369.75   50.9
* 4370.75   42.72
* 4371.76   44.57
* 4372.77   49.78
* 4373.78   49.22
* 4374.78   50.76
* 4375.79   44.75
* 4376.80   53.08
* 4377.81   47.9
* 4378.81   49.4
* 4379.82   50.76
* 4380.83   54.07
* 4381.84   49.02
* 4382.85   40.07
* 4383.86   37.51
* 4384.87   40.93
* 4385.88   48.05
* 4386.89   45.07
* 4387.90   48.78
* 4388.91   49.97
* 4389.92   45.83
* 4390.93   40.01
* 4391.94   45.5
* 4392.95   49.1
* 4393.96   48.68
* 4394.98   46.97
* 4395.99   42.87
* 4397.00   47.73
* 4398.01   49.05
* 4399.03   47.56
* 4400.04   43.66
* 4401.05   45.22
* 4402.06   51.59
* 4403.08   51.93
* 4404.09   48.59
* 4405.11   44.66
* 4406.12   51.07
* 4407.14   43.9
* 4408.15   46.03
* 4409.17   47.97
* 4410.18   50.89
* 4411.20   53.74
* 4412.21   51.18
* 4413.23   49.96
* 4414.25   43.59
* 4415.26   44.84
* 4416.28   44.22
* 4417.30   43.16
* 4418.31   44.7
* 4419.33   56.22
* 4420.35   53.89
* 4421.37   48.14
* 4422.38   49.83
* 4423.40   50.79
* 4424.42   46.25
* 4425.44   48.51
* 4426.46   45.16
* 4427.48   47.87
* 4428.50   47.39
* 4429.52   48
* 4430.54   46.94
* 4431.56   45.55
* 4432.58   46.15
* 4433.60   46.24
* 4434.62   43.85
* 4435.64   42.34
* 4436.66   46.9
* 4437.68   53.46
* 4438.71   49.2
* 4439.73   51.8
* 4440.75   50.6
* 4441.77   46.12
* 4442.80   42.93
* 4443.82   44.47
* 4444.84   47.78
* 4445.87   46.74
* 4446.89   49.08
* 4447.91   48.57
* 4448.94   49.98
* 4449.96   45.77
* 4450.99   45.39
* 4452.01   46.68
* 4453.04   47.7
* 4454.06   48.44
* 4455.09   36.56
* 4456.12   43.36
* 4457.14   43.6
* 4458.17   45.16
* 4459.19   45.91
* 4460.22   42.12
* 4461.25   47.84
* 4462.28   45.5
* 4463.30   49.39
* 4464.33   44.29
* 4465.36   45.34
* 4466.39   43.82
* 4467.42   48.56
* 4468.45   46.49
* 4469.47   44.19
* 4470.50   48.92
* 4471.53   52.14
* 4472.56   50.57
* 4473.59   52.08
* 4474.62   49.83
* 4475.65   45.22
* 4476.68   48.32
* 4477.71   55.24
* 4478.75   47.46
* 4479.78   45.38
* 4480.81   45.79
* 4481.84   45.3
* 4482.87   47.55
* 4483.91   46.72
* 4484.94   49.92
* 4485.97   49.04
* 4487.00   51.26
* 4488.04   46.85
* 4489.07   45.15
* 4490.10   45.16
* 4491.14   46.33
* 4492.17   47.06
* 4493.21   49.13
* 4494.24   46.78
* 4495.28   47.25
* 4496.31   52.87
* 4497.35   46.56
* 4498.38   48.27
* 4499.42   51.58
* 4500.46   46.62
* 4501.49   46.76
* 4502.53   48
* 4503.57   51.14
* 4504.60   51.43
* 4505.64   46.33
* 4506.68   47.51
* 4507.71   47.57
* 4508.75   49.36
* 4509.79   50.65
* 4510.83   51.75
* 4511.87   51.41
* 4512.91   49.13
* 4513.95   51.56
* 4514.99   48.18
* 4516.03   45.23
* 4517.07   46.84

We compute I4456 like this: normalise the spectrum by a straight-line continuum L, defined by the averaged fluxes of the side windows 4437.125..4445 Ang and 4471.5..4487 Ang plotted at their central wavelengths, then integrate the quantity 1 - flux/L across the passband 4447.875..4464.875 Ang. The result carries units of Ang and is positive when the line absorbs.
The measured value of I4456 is 1.0 Ang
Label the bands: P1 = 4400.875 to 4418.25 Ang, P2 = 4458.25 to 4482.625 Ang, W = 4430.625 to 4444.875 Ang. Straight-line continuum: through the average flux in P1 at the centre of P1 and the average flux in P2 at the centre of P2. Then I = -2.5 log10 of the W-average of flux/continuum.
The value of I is 0.01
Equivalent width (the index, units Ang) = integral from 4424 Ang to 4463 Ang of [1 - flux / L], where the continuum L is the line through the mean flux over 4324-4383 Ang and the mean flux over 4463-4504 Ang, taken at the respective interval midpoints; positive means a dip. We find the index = 0.61 Ang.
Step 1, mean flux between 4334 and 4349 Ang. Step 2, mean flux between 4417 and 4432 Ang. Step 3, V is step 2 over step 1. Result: 1.22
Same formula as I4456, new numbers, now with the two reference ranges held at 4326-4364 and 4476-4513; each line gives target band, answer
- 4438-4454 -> -0.20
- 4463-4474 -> -0.02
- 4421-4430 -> -0.30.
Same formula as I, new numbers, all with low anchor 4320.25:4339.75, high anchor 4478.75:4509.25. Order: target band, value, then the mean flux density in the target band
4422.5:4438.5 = -0.013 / 47.1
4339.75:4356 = 0.075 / 41.8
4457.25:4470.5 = 0.034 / 45.8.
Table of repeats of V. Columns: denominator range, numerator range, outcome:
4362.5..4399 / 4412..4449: 1.00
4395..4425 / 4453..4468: 0.94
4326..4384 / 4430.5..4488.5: 1.03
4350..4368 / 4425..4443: 0.98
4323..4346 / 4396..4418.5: 1.14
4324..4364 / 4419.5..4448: 1.08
